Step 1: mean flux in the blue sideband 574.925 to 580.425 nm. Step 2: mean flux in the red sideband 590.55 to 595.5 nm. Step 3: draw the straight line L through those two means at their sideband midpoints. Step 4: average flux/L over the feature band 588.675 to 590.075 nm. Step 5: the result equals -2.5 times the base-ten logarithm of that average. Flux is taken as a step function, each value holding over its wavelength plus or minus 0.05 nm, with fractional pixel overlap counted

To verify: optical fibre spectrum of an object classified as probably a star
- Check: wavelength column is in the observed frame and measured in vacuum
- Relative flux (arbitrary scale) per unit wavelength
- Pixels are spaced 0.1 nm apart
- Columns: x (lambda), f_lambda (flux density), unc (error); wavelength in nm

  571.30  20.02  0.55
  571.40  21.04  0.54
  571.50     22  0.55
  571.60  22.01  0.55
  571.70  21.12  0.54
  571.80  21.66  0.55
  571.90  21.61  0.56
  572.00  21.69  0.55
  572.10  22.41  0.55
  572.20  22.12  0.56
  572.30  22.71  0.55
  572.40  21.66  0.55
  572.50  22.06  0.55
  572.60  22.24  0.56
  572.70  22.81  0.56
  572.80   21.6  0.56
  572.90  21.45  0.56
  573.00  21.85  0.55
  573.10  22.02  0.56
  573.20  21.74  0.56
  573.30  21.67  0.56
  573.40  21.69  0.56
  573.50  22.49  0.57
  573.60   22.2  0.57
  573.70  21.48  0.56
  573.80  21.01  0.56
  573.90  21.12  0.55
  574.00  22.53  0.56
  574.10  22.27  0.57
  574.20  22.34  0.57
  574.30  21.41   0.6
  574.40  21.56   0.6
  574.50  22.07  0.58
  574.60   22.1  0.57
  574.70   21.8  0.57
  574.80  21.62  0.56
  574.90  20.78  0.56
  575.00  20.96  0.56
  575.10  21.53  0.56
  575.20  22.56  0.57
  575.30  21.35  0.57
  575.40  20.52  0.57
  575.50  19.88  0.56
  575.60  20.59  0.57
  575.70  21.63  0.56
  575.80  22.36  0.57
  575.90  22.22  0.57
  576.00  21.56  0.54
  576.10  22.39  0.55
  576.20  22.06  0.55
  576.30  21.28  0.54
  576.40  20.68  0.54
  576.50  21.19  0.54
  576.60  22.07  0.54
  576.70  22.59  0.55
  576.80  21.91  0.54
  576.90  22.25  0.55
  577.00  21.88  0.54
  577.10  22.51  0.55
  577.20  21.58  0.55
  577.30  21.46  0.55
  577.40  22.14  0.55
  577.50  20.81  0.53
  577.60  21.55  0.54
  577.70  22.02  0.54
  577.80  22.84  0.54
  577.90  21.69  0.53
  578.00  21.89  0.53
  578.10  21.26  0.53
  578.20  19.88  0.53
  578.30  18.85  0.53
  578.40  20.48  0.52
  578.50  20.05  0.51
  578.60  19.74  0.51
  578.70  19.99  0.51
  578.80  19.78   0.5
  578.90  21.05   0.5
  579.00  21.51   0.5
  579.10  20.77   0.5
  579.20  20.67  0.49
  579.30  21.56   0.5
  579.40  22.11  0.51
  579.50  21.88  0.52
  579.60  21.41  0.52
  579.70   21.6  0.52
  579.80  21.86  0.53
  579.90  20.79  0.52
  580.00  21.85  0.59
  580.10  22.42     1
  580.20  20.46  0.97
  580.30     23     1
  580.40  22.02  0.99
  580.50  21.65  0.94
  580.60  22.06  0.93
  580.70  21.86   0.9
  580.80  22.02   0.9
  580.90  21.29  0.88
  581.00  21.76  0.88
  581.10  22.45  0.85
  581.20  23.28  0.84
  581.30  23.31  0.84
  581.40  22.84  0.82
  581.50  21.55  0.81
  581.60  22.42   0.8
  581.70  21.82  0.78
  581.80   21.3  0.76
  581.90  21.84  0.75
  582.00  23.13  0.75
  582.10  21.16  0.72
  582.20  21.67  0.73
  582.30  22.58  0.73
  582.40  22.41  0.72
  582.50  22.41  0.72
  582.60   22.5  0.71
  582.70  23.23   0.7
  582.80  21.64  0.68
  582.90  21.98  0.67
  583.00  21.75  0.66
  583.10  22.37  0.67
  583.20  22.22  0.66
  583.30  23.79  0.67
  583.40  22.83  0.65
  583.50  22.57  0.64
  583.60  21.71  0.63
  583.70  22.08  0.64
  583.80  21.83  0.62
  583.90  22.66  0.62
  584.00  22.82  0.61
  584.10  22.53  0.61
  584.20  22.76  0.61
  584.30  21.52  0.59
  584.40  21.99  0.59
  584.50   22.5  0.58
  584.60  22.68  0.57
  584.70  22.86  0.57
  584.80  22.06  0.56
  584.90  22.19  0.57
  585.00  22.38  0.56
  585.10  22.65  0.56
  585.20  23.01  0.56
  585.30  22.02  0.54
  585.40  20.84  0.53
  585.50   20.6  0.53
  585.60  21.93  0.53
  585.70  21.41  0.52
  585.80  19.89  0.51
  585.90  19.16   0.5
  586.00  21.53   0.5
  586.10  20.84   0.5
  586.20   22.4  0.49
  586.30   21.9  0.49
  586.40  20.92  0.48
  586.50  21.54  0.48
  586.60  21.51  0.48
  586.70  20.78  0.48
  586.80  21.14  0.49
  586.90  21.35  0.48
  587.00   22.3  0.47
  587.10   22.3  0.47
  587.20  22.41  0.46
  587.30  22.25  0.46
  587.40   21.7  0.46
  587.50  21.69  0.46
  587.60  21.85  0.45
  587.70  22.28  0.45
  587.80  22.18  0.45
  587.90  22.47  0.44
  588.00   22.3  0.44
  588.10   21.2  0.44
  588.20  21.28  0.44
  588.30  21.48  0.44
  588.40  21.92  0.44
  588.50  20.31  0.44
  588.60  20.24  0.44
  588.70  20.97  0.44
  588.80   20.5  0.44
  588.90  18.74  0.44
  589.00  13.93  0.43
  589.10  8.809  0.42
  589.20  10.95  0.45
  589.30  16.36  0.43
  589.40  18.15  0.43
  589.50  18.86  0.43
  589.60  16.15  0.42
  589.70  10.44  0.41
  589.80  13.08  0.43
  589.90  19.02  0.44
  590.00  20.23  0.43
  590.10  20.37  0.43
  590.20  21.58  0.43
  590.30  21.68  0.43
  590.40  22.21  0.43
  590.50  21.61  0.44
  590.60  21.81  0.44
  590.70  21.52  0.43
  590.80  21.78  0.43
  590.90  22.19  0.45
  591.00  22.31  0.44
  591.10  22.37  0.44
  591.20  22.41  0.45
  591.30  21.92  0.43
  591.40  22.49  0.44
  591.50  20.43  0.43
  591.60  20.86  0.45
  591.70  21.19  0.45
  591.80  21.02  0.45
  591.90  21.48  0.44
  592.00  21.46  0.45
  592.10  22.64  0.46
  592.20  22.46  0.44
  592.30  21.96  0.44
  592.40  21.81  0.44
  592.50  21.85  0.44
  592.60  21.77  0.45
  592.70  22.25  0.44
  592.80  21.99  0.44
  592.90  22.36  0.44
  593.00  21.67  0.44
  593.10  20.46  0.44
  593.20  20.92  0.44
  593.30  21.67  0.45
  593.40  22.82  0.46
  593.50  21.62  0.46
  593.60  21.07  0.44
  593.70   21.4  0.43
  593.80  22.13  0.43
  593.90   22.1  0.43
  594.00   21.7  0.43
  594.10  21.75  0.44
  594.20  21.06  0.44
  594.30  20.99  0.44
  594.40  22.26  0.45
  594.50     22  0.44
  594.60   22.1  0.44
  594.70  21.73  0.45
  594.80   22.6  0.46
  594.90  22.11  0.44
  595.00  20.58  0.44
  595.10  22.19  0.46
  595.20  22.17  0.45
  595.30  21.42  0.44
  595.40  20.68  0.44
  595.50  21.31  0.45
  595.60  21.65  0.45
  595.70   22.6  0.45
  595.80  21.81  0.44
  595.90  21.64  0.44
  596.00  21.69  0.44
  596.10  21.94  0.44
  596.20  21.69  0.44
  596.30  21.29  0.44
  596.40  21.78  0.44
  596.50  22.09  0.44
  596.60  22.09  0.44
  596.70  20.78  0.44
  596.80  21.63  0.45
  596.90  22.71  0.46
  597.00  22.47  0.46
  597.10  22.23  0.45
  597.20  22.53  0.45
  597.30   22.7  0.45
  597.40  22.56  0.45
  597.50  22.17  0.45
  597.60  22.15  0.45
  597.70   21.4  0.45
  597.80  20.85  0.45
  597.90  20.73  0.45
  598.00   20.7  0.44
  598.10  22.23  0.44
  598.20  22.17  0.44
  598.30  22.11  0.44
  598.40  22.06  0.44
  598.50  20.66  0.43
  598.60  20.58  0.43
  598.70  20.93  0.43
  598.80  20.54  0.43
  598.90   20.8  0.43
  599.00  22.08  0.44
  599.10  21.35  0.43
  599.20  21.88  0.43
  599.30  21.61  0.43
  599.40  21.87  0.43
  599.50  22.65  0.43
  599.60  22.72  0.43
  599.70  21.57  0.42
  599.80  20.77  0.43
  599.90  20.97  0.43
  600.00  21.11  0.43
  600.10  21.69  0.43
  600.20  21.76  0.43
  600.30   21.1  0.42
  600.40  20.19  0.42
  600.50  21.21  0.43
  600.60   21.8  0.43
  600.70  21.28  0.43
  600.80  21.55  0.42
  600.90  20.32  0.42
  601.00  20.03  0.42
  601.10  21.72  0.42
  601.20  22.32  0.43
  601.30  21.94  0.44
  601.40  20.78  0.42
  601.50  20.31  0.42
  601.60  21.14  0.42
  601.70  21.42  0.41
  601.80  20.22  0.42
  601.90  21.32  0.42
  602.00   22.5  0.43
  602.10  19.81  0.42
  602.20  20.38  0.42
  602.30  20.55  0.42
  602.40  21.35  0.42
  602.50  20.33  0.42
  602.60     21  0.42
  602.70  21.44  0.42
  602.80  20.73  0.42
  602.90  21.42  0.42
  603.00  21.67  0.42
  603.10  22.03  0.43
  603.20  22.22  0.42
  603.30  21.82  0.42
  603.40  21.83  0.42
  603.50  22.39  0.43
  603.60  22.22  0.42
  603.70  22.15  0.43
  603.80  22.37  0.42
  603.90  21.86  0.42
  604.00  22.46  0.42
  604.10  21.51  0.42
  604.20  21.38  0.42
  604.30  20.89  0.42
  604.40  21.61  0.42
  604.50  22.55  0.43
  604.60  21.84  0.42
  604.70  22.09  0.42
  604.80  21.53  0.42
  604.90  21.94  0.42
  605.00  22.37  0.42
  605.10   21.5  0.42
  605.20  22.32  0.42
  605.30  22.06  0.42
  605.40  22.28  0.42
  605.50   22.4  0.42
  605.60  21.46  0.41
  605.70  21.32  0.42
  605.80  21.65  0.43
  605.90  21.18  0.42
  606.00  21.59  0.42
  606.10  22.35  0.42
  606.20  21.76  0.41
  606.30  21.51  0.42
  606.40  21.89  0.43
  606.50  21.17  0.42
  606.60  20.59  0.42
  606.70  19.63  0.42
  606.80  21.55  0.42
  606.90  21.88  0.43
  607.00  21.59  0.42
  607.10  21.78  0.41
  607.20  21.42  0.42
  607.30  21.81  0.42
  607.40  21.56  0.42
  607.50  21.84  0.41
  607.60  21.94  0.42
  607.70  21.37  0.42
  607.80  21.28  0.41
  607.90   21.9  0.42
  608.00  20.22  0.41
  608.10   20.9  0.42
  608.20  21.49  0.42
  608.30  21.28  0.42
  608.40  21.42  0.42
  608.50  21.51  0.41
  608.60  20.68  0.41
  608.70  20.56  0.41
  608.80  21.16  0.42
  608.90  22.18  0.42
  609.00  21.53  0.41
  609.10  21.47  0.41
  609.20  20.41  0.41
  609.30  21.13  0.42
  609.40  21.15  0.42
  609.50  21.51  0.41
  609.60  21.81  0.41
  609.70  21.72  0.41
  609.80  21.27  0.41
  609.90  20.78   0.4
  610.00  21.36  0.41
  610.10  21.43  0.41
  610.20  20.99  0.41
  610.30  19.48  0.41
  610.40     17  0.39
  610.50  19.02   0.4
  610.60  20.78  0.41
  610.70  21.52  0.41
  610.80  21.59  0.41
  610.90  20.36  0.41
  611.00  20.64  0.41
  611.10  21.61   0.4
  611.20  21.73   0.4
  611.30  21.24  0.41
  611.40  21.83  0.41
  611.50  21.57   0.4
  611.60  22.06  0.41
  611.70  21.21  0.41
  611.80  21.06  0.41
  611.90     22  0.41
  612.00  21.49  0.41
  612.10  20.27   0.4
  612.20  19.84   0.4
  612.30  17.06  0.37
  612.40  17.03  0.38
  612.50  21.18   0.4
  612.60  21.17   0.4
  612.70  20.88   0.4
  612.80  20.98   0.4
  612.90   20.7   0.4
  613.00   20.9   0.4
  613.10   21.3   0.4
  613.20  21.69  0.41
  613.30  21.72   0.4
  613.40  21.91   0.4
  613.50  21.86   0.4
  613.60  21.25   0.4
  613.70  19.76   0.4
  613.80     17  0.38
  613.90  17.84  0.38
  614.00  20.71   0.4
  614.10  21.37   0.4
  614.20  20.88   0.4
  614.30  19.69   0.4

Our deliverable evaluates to 0.32 mag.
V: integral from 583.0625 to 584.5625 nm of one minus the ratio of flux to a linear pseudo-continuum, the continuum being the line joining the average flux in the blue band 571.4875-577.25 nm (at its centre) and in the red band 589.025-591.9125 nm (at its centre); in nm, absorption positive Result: -0.15 nm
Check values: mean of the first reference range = 21.8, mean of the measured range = 22.4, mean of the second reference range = 19.3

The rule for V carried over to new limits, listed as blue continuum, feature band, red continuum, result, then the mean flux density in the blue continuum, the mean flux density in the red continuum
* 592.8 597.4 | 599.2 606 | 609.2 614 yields -0.07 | 21.8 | 20.7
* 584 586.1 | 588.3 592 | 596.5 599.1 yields 0.39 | 21.8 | 21.7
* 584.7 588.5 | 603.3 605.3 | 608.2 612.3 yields -0.07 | 21.7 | 21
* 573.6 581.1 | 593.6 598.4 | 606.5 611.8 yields -0.11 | 21.5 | 21.1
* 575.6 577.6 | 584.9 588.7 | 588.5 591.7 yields -0.33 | 21.8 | 19.2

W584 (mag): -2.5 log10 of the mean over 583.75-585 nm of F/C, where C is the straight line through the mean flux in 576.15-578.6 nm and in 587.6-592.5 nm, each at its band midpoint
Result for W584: -0.084 mag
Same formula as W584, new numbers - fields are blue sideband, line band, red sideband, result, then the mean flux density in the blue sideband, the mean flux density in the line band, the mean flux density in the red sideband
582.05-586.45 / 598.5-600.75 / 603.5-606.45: 0.03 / 22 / 21.4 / 21.9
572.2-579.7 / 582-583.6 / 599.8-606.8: -0.04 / 21.5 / 22.3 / 21.5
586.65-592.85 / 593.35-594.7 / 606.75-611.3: -0.06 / 20.5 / 21.8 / 21.1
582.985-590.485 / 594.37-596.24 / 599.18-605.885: -0.03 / 20.8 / 21.8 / 21.5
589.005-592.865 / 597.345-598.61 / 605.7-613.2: -0.06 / 20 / 21.6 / 21.1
